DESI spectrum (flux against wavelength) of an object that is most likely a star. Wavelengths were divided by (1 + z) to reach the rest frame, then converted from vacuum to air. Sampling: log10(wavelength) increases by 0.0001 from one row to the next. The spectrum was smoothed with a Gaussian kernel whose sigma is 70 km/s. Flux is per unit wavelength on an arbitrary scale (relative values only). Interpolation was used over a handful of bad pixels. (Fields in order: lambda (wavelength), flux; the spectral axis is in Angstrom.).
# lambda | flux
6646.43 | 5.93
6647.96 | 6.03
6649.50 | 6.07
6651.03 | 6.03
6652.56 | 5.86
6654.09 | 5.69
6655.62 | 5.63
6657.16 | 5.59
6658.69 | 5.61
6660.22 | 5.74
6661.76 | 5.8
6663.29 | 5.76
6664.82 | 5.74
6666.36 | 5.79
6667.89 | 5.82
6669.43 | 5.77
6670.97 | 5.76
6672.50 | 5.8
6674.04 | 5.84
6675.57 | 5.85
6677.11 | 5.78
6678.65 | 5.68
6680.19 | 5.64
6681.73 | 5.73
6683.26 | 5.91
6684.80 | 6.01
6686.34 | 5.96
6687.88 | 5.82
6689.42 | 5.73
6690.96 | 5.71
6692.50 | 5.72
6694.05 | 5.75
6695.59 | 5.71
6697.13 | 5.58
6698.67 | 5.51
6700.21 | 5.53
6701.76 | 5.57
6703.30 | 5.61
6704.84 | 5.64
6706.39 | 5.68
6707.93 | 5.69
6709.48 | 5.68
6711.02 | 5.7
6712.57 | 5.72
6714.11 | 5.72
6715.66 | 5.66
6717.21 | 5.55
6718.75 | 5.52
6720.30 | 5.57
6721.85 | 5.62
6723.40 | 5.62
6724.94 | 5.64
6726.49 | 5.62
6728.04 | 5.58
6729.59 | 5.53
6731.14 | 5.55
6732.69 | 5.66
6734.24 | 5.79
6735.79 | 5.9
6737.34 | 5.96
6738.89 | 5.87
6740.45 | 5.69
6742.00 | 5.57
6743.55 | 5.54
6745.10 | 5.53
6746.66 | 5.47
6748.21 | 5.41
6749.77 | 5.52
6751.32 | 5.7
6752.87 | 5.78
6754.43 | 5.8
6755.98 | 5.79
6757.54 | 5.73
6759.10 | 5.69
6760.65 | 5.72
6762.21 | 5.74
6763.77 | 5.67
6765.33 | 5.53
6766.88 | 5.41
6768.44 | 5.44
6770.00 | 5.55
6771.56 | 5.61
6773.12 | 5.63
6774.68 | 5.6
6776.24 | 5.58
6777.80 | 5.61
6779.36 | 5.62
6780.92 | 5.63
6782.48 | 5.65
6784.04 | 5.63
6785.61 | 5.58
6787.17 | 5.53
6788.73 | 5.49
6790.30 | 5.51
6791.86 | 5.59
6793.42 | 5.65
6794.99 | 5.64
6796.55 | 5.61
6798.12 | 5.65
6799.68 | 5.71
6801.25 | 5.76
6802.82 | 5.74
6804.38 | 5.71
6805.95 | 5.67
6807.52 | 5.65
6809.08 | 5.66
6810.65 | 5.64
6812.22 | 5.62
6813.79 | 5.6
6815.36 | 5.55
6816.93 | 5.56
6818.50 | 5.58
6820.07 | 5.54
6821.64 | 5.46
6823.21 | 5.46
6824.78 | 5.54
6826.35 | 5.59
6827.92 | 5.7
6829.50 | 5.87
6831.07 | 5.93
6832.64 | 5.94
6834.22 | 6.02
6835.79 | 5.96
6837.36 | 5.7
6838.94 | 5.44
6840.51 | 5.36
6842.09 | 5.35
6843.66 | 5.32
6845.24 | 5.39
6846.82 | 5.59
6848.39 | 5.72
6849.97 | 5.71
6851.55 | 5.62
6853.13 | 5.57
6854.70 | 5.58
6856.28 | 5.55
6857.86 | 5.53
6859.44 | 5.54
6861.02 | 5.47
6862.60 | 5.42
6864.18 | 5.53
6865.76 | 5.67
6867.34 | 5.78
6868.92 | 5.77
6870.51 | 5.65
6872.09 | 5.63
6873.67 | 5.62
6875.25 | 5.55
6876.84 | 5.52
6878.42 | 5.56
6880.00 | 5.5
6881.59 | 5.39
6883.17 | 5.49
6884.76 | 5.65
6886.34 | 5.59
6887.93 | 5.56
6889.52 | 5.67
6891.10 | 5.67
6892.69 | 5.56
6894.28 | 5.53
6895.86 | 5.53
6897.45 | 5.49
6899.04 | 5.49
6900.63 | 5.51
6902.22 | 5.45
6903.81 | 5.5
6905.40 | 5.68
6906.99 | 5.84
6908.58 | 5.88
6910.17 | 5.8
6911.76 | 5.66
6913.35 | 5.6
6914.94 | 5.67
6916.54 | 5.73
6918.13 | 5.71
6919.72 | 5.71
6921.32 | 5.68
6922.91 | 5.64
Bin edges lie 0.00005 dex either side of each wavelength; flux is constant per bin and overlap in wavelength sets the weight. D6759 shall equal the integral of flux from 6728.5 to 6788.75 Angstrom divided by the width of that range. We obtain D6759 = 5.63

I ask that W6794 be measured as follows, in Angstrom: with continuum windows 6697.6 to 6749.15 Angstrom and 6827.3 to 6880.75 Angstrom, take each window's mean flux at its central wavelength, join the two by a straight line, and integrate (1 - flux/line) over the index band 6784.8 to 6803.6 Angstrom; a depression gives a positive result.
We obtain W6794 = 0.01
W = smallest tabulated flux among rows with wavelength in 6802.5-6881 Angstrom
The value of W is 5.32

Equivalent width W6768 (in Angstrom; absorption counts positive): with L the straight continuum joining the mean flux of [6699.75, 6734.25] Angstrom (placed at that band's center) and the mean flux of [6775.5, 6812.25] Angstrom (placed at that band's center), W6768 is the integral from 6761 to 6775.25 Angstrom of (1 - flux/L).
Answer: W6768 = 0.1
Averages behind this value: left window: 5.63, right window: 5.63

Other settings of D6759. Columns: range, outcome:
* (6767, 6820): 5.61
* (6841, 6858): 5.54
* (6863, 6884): 5.59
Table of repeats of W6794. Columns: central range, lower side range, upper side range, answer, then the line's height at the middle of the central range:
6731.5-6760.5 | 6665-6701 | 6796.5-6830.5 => 0.04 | 5.7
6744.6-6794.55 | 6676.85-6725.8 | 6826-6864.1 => 0.41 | 5.65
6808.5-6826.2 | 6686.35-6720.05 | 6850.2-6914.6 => 0.17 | 5.62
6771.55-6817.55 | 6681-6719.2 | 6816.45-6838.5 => 0.63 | 5.7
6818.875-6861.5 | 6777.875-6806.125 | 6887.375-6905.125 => -0.14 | 5.59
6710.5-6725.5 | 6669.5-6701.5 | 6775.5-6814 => 0.22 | 5.71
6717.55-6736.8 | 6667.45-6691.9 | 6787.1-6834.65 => 0.37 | 5.75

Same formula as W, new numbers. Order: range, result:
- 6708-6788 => 5.41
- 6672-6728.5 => 5.51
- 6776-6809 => 5.49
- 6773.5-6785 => 5.58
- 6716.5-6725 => 5.52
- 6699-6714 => 5.53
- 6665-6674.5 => 5.76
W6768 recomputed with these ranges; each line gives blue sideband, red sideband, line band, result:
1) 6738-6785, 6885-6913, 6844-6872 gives 0.1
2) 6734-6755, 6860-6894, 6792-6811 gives -0.1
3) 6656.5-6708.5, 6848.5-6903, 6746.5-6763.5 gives 0.0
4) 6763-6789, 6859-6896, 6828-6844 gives -0.3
